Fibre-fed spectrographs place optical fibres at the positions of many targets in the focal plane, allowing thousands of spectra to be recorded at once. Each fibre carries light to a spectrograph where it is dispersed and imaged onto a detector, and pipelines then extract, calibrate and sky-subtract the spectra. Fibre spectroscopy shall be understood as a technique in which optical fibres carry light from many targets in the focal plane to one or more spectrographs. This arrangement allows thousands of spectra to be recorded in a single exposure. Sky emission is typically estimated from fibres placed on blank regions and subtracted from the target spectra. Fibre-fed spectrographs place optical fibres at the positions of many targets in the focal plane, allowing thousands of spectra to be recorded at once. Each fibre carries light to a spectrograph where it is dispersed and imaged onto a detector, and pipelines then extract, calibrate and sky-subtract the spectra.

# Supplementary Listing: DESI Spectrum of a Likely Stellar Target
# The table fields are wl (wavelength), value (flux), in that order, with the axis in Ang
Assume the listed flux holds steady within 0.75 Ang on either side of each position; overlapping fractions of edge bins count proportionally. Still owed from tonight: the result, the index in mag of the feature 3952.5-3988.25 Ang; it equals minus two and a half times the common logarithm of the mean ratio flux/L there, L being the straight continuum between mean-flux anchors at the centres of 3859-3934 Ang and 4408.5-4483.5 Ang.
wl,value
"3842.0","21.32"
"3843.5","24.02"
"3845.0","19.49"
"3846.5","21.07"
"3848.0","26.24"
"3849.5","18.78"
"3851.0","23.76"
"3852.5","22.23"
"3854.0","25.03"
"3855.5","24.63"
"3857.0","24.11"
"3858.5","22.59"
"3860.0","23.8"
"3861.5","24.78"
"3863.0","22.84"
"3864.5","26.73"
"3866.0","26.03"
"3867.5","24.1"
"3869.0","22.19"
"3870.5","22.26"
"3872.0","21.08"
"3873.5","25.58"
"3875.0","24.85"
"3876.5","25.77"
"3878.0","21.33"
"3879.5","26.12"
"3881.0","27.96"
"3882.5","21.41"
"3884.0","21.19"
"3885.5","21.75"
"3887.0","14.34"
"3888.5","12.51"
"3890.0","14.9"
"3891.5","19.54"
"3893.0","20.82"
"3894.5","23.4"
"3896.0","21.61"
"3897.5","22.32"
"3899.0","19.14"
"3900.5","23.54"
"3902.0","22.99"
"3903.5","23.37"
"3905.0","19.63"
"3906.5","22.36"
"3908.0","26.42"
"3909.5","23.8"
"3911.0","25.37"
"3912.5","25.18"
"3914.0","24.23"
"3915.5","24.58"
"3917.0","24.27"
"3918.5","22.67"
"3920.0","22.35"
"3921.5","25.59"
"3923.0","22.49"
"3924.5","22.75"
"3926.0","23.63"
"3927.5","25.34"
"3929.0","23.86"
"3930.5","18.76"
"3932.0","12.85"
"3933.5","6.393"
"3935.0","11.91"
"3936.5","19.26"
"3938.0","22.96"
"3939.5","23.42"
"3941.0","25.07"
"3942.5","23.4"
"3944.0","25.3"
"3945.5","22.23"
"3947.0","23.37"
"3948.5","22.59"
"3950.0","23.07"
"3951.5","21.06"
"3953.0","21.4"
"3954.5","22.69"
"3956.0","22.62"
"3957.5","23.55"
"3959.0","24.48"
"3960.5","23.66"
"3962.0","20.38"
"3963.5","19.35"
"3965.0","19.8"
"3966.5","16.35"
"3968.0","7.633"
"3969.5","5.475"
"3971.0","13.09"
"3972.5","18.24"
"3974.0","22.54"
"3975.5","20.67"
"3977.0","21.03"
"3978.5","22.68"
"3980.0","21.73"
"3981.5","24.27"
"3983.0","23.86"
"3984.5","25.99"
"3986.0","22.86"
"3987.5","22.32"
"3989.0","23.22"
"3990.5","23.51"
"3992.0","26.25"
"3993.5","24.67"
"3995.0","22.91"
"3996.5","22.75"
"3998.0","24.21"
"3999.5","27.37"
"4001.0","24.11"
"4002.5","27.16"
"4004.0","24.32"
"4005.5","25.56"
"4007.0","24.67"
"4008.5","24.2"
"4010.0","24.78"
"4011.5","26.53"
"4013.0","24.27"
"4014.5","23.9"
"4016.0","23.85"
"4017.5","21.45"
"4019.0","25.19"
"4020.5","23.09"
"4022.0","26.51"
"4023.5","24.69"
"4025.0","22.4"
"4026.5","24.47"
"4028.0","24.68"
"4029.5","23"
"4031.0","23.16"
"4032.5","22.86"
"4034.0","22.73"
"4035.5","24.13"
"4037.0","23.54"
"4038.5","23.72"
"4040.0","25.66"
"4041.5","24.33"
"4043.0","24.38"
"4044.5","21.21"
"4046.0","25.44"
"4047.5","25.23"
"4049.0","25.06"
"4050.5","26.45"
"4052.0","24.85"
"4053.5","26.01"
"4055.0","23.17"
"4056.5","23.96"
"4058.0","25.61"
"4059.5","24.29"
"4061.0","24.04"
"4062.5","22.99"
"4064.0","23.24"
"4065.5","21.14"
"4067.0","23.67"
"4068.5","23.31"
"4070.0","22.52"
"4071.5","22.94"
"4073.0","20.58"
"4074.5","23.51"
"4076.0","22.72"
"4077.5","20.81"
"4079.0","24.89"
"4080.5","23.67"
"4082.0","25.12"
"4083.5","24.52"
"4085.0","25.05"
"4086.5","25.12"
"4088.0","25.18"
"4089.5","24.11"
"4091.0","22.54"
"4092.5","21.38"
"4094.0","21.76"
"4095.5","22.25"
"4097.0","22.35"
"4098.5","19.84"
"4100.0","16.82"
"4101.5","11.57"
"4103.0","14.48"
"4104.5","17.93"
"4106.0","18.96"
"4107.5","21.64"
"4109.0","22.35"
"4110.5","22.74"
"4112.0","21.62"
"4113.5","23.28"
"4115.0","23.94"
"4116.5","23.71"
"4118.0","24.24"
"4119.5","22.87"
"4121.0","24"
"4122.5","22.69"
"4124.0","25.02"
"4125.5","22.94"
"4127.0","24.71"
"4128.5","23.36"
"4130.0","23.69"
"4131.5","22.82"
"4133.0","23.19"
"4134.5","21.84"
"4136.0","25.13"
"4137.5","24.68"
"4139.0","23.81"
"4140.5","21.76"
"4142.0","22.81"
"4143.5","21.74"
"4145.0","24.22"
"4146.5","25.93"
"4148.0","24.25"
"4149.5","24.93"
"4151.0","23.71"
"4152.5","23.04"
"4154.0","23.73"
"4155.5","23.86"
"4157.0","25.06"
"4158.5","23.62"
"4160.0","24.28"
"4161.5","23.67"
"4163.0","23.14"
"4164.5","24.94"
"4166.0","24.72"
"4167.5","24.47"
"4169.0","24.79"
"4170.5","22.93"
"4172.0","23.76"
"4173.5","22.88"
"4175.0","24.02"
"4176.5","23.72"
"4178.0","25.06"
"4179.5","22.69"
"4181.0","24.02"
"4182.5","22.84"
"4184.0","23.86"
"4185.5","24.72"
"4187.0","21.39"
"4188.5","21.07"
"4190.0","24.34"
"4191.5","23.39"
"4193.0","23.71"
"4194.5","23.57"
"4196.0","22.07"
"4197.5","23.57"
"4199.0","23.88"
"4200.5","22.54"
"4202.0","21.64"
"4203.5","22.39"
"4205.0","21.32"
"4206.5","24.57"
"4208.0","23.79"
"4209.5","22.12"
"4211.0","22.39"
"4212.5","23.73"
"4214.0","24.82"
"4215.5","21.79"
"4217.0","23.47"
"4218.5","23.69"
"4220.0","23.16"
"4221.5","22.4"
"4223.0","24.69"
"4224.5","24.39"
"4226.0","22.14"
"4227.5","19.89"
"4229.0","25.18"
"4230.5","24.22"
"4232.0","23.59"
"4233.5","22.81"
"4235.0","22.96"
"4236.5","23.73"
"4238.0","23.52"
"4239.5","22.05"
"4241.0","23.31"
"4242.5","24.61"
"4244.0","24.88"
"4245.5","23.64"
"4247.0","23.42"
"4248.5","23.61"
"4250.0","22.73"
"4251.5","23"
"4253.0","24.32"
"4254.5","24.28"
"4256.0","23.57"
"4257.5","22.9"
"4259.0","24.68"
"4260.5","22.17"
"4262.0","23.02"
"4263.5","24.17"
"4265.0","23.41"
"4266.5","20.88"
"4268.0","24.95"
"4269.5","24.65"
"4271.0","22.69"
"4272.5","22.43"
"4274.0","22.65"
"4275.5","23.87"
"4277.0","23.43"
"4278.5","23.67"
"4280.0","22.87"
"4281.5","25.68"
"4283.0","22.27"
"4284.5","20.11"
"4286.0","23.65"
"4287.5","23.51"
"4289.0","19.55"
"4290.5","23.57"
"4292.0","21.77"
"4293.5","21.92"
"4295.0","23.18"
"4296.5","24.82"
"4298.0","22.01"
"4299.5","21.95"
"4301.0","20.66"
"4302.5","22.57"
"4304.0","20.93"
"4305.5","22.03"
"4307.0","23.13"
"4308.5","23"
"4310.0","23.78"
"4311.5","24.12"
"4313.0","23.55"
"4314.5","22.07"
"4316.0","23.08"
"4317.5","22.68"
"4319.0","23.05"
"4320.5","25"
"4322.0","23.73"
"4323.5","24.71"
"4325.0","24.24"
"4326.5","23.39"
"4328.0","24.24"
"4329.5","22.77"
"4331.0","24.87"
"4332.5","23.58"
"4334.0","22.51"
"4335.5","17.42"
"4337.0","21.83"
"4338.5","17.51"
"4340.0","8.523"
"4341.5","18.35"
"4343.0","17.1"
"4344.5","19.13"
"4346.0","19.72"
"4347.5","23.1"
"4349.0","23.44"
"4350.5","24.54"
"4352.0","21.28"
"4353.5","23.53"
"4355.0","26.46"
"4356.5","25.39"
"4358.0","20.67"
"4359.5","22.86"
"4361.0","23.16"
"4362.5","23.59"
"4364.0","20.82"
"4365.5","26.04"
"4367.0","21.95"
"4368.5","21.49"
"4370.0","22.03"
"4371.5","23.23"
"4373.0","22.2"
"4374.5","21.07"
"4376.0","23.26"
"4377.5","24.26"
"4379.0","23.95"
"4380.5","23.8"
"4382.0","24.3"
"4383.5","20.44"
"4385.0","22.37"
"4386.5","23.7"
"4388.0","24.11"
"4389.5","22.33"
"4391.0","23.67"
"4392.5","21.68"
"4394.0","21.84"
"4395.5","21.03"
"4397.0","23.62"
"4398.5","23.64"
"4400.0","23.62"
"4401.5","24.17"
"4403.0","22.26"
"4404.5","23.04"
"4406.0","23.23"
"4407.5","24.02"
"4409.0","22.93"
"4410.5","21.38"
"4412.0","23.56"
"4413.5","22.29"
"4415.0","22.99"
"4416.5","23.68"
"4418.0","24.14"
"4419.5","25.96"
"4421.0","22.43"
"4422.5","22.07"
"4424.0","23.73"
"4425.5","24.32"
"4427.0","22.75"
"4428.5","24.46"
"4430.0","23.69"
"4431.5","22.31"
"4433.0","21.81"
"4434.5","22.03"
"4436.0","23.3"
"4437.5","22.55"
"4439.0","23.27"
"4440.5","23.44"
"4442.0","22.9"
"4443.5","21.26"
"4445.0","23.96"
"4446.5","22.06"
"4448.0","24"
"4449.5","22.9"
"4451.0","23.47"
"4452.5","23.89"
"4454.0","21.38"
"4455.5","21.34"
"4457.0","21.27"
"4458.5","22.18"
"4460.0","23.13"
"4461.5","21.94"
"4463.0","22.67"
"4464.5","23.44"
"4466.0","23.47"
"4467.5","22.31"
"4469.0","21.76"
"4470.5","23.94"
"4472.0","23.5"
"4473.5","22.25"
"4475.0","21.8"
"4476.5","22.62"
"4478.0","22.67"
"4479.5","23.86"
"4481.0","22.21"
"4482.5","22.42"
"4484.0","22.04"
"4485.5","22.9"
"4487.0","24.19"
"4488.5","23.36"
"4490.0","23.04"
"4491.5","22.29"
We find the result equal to 0.11 mag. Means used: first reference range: 22.3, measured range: 20.3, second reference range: 22.9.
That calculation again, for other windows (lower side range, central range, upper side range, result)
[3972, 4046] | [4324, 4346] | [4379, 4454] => 0.14 mag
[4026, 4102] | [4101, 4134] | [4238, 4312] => 0.06 mag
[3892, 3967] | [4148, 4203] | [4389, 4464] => -0.06 mag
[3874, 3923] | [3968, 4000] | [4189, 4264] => 0.05 mag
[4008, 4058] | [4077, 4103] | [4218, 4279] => 0.10 mag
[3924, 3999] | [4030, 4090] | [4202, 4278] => -0.10 mag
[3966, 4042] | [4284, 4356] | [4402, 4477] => 0.04 mag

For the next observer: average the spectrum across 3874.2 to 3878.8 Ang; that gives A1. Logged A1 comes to 24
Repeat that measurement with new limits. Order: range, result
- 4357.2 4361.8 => 22.3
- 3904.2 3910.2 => 23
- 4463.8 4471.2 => 23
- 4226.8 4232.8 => 23.2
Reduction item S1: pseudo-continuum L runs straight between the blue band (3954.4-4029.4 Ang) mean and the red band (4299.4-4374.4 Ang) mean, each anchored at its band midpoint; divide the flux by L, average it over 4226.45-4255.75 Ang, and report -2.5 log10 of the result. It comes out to -0.055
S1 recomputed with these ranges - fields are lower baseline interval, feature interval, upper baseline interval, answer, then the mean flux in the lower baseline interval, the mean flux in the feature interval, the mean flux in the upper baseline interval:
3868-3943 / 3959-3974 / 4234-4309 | 0.30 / 21.8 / 16.7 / 23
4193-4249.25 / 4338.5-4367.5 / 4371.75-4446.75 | 0.08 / 23.2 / 21.5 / 23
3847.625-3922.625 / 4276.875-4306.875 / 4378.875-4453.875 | 0.02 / 22.8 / 22.5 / 23.1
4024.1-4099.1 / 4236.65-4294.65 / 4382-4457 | 0.00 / 23.6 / 23.2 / 23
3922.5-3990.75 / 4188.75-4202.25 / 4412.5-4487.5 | -0.07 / 20.7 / 23.2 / 22.9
